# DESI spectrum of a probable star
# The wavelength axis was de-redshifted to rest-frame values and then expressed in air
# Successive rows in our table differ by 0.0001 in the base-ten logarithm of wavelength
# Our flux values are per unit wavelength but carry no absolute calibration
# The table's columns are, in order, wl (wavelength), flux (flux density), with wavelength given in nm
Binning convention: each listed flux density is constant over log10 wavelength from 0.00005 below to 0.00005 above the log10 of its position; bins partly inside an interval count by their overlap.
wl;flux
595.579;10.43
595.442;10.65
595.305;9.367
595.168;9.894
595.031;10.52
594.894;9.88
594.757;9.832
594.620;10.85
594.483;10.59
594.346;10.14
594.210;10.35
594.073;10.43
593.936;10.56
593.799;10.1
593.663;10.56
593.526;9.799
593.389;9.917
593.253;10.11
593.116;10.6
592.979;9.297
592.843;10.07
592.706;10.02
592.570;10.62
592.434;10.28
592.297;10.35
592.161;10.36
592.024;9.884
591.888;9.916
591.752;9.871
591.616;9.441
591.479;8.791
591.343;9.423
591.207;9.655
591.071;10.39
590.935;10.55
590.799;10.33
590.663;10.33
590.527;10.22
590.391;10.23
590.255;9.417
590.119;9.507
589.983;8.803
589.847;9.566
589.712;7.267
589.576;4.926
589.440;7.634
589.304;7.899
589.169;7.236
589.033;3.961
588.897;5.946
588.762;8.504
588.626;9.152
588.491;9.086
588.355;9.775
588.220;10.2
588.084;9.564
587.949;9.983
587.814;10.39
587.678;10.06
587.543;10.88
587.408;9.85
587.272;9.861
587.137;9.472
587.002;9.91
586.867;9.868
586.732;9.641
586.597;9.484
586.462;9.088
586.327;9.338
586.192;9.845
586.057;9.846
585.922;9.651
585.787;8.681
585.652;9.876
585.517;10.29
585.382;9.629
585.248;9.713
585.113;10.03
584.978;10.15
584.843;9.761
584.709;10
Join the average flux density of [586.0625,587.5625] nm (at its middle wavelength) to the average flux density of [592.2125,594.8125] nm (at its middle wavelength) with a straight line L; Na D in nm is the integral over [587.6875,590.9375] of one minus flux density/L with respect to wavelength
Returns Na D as 0.379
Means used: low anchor 9.72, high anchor 10.2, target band 8.76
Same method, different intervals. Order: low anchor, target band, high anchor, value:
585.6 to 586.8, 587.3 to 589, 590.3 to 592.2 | 0.06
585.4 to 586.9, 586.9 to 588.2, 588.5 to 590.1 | -0.20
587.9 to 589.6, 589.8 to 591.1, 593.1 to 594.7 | -0.17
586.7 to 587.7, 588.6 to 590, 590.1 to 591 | 0.39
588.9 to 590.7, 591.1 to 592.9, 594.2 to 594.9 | -0.15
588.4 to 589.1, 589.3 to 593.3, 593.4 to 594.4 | -0.33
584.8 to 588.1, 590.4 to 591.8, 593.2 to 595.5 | 0.02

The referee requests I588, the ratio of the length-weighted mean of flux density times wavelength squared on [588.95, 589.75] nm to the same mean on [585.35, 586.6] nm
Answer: 0.7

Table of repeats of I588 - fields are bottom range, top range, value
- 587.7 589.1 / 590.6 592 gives 1.15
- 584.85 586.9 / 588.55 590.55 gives 0.84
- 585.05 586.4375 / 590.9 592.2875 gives 1.04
